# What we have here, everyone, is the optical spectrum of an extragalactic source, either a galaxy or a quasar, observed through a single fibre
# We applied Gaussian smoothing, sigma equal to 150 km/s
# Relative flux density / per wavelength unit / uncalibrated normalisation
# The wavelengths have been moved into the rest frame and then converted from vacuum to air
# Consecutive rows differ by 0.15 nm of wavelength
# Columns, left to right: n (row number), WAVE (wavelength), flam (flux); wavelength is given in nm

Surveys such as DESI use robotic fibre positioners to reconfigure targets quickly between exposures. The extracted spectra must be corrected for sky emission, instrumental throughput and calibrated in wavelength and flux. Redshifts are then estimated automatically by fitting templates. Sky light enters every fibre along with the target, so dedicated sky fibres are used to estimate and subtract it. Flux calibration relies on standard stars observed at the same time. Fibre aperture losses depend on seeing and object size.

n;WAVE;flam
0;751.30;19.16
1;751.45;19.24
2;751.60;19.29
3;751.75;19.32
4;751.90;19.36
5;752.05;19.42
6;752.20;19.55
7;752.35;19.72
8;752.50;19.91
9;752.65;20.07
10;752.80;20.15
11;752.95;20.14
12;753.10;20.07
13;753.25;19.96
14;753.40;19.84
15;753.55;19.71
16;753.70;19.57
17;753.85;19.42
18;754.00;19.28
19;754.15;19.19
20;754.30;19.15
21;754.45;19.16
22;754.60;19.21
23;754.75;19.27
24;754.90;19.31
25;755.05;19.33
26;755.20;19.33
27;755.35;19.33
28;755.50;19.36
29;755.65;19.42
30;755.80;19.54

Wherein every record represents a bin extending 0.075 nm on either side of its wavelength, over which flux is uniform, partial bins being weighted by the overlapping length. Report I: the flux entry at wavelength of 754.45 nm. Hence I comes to 19.16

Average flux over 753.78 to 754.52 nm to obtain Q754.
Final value 19.2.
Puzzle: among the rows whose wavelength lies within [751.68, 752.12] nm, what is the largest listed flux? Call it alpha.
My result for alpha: 19.42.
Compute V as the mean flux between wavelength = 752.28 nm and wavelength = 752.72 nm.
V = 19.9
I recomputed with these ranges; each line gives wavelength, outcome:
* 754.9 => 19.31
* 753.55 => 19.71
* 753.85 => 19.42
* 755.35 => 19.33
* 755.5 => 19.36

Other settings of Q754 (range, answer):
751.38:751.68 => 19.3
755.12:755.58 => 19.3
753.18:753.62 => 19.8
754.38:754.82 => 19.2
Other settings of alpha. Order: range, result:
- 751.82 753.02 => 20.15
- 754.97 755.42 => 19.33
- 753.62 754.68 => 19.57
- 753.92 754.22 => 19.28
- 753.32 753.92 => 19.84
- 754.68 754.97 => 19.31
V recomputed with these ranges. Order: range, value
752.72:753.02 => 20.1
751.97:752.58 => 19.7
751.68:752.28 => 19.4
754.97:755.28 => 19.3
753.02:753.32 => 20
